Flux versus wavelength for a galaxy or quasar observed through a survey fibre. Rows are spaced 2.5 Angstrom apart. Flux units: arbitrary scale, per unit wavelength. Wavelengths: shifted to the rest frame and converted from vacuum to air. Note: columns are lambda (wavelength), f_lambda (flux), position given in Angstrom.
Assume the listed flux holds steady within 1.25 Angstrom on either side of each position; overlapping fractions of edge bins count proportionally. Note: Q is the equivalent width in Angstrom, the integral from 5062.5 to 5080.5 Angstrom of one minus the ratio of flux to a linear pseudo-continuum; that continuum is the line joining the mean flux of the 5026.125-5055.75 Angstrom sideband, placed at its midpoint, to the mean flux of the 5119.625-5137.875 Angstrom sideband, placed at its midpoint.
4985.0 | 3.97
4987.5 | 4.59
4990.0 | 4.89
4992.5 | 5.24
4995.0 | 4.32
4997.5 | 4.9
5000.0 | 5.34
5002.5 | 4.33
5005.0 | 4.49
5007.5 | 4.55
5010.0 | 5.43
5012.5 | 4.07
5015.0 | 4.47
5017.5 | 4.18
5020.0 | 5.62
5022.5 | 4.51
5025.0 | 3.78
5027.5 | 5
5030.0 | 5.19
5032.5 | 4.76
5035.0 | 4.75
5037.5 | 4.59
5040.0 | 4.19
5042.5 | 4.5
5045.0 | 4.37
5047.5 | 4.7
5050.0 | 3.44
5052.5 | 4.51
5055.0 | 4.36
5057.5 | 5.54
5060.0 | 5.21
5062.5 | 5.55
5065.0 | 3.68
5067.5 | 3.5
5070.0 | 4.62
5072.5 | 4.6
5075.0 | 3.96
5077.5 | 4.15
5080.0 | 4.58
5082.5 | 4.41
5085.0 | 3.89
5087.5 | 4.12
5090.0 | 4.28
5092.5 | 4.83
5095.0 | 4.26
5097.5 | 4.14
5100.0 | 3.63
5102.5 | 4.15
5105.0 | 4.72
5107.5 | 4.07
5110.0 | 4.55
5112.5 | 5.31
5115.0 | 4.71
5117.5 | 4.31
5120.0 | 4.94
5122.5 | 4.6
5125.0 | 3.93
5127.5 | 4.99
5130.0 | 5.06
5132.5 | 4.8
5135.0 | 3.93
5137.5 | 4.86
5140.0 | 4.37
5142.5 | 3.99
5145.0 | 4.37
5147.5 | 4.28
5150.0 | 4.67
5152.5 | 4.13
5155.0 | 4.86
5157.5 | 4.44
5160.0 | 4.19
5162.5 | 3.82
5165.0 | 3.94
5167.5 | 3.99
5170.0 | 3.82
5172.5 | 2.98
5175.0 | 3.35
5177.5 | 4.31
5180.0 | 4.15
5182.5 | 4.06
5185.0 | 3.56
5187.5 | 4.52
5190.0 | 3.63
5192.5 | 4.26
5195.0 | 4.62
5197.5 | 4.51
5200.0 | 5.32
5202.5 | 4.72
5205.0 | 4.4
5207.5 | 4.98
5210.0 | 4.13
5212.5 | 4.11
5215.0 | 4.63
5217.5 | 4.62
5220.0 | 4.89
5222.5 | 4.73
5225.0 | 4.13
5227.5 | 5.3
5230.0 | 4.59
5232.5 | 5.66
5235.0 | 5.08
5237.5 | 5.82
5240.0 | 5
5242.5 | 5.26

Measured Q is 1.3 Angstrom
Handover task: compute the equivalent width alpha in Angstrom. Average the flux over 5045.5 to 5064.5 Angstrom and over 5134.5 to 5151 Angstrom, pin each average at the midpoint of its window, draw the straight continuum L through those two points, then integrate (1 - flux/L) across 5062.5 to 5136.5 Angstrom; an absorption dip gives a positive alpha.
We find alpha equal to 2.2 Angstrom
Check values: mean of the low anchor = 4.7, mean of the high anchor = 4.37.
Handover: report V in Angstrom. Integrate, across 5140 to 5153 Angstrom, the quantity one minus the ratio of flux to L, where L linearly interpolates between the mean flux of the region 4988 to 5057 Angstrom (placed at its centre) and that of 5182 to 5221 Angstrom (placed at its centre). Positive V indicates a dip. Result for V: 0.5 Angstrom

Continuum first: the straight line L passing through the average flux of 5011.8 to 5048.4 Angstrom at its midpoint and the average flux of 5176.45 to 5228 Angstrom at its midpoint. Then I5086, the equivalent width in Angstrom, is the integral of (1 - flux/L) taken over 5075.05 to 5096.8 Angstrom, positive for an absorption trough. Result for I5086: 1.2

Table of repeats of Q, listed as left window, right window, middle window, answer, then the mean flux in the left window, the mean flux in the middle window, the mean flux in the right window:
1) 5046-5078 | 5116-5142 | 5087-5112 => 1.1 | 4.45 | 4.31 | 4.56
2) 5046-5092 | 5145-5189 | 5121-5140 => -1.8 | 4.4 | 4.59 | 4.07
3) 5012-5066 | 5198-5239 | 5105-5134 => 0.2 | 4.6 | 4.66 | 4.81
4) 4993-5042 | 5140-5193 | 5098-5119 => -0.6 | 4.66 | 4.43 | 4.07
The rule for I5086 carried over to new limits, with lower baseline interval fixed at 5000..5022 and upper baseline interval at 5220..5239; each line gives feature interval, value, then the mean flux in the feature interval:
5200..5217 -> 1.49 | 4.56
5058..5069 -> 0.47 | 4.56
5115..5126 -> 0.84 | 4.49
